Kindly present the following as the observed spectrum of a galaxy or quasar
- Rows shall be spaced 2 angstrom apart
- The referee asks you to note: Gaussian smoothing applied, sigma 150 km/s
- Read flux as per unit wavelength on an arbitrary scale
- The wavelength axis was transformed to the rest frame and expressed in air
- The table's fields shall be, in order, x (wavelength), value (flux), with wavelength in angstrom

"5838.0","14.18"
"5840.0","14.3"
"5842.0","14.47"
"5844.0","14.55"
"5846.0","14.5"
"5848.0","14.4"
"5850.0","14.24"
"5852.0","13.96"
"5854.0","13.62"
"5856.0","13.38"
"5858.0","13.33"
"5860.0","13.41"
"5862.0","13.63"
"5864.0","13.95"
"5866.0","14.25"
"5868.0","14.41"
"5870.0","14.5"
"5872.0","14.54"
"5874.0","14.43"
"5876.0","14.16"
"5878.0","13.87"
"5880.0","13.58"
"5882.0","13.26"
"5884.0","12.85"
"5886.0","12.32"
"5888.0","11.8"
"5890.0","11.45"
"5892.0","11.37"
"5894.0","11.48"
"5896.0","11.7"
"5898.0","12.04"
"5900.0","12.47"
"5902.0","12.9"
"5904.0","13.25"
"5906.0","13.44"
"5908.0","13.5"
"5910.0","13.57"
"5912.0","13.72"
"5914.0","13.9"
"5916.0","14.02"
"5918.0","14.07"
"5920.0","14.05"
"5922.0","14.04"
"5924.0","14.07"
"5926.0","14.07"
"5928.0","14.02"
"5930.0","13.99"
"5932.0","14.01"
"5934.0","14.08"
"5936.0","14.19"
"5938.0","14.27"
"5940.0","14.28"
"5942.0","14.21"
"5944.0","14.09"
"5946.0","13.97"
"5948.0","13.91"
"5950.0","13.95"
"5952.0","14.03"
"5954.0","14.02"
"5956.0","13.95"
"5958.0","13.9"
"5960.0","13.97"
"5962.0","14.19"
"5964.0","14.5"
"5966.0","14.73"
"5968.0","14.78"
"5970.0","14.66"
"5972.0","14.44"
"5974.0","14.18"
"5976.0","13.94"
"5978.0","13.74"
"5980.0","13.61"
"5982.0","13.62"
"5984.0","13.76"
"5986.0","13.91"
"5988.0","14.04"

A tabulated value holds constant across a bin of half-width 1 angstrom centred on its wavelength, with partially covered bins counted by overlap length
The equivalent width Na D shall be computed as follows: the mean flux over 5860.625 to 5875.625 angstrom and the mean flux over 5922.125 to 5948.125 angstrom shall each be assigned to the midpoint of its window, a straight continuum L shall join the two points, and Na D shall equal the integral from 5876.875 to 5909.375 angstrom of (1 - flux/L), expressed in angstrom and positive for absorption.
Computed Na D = 3.61 angstrom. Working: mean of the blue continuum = 14.2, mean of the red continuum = 14.1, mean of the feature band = 12.6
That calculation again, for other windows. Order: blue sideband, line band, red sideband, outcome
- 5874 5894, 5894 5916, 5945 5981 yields 0.19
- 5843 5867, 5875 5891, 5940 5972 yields 1.25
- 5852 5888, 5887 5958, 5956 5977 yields 2.75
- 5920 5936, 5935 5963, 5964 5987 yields 0.05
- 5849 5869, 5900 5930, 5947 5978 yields 0.64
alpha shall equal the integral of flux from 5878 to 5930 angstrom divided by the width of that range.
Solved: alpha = 13.1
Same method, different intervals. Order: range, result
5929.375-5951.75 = 14.1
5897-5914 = 13.2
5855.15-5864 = 13.5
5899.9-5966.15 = 13.9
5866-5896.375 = 13.1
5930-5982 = 14.1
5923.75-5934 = 14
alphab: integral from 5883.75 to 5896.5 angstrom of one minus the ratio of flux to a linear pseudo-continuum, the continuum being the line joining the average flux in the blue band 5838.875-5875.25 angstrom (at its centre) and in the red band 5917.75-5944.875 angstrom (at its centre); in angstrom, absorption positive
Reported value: 2.08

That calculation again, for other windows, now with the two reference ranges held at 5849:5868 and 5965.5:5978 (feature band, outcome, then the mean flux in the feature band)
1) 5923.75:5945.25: 0.1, 14.1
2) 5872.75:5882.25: 0.0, 13.9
